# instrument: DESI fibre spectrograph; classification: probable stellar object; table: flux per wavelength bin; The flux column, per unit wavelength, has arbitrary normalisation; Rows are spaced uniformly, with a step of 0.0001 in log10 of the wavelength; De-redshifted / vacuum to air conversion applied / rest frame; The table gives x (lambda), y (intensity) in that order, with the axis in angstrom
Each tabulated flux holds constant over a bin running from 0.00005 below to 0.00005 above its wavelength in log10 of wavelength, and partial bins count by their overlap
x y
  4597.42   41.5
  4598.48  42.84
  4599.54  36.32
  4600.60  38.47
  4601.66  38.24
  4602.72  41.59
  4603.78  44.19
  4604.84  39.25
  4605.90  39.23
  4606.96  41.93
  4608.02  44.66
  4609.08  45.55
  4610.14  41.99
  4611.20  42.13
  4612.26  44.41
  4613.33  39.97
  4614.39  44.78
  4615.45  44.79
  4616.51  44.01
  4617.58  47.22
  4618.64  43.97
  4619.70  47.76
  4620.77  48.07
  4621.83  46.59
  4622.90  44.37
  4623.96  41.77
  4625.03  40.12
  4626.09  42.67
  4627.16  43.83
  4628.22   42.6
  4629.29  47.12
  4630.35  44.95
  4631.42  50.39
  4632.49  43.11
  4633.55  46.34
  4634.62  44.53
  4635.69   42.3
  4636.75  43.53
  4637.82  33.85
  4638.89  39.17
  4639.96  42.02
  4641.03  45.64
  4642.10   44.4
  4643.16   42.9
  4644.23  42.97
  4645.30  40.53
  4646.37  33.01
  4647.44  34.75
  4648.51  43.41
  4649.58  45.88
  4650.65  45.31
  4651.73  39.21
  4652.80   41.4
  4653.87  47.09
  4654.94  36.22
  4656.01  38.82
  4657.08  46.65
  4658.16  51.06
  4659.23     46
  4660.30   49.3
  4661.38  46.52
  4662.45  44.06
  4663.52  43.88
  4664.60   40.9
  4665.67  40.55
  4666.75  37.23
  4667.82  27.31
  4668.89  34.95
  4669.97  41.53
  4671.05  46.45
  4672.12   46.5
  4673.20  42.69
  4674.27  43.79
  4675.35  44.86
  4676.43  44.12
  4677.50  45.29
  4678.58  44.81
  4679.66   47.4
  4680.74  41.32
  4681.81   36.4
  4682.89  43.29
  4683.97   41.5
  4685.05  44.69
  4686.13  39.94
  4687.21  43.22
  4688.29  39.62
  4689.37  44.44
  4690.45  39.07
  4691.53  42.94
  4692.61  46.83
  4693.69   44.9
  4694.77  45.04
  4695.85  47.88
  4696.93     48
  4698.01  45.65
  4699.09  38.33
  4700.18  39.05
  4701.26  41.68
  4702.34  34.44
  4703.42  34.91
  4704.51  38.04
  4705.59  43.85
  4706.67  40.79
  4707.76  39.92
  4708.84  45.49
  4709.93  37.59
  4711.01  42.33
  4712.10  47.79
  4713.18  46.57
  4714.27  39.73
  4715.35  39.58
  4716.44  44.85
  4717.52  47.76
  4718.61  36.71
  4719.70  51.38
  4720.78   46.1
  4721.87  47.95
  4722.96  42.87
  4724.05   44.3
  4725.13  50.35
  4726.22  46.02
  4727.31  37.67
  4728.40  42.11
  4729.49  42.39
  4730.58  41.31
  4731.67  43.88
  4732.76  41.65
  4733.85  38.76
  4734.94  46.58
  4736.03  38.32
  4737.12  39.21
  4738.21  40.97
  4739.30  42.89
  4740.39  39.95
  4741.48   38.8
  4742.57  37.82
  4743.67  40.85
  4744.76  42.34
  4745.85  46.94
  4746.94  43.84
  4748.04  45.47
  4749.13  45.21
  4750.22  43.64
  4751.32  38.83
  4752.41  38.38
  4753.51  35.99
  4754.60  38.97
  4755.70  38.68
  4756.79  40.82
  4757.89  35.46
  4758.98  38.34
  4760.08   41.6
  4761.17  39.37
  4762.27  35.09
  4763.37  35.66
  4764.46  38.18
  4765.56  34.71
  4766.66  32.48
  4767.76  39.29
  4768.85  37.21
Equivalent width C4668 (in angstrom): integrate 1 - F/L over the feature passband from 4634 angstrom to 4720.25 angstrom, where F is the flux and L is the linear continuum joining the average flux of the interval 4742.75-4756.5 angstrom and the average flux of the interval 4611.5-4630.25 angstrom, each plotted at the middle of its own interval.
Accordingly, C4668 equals 1.4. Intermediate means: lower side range 44.3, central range 42.4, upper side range 41.5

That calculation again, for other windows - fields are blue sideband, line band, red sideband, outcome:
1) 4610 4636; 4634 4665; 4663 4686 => 0.3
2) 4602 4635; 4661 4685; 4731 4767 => 0.1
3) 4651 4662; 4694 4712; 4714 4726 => 1.2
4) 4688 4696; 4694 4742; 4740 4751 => 0.7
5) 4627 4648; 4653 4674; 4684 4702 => 0.1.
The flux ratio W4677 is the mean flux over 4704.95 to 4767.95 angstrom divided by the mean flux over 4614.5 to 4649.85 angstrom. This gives 0.96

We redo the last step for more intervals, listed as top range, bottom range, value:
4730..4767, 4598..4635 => 0.92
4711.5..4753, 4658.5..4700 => 1.00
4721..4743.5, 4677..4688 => 0.99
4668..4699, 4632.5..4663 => 1.01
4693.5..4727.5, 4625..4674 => 1.01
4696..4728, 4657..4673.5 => 1.00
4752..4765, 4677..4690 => 0.89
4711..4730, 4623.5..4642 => 1.03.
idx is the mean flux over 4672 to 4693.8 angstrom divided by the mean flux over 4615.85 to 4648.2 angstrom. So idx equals 1.0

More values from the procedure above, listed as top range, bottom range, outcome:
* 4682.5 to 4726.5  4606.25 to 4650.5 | 0.99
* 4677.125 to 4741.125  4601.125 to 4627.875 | 0.98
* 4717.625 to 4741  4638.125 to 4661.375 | 1.01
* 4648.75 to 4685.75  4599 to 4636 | 0.99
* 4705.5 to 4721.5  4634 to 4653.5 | 1.05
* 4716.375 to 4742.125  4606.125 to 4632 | 0.97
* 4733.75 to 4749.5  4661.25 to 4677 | 1.01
